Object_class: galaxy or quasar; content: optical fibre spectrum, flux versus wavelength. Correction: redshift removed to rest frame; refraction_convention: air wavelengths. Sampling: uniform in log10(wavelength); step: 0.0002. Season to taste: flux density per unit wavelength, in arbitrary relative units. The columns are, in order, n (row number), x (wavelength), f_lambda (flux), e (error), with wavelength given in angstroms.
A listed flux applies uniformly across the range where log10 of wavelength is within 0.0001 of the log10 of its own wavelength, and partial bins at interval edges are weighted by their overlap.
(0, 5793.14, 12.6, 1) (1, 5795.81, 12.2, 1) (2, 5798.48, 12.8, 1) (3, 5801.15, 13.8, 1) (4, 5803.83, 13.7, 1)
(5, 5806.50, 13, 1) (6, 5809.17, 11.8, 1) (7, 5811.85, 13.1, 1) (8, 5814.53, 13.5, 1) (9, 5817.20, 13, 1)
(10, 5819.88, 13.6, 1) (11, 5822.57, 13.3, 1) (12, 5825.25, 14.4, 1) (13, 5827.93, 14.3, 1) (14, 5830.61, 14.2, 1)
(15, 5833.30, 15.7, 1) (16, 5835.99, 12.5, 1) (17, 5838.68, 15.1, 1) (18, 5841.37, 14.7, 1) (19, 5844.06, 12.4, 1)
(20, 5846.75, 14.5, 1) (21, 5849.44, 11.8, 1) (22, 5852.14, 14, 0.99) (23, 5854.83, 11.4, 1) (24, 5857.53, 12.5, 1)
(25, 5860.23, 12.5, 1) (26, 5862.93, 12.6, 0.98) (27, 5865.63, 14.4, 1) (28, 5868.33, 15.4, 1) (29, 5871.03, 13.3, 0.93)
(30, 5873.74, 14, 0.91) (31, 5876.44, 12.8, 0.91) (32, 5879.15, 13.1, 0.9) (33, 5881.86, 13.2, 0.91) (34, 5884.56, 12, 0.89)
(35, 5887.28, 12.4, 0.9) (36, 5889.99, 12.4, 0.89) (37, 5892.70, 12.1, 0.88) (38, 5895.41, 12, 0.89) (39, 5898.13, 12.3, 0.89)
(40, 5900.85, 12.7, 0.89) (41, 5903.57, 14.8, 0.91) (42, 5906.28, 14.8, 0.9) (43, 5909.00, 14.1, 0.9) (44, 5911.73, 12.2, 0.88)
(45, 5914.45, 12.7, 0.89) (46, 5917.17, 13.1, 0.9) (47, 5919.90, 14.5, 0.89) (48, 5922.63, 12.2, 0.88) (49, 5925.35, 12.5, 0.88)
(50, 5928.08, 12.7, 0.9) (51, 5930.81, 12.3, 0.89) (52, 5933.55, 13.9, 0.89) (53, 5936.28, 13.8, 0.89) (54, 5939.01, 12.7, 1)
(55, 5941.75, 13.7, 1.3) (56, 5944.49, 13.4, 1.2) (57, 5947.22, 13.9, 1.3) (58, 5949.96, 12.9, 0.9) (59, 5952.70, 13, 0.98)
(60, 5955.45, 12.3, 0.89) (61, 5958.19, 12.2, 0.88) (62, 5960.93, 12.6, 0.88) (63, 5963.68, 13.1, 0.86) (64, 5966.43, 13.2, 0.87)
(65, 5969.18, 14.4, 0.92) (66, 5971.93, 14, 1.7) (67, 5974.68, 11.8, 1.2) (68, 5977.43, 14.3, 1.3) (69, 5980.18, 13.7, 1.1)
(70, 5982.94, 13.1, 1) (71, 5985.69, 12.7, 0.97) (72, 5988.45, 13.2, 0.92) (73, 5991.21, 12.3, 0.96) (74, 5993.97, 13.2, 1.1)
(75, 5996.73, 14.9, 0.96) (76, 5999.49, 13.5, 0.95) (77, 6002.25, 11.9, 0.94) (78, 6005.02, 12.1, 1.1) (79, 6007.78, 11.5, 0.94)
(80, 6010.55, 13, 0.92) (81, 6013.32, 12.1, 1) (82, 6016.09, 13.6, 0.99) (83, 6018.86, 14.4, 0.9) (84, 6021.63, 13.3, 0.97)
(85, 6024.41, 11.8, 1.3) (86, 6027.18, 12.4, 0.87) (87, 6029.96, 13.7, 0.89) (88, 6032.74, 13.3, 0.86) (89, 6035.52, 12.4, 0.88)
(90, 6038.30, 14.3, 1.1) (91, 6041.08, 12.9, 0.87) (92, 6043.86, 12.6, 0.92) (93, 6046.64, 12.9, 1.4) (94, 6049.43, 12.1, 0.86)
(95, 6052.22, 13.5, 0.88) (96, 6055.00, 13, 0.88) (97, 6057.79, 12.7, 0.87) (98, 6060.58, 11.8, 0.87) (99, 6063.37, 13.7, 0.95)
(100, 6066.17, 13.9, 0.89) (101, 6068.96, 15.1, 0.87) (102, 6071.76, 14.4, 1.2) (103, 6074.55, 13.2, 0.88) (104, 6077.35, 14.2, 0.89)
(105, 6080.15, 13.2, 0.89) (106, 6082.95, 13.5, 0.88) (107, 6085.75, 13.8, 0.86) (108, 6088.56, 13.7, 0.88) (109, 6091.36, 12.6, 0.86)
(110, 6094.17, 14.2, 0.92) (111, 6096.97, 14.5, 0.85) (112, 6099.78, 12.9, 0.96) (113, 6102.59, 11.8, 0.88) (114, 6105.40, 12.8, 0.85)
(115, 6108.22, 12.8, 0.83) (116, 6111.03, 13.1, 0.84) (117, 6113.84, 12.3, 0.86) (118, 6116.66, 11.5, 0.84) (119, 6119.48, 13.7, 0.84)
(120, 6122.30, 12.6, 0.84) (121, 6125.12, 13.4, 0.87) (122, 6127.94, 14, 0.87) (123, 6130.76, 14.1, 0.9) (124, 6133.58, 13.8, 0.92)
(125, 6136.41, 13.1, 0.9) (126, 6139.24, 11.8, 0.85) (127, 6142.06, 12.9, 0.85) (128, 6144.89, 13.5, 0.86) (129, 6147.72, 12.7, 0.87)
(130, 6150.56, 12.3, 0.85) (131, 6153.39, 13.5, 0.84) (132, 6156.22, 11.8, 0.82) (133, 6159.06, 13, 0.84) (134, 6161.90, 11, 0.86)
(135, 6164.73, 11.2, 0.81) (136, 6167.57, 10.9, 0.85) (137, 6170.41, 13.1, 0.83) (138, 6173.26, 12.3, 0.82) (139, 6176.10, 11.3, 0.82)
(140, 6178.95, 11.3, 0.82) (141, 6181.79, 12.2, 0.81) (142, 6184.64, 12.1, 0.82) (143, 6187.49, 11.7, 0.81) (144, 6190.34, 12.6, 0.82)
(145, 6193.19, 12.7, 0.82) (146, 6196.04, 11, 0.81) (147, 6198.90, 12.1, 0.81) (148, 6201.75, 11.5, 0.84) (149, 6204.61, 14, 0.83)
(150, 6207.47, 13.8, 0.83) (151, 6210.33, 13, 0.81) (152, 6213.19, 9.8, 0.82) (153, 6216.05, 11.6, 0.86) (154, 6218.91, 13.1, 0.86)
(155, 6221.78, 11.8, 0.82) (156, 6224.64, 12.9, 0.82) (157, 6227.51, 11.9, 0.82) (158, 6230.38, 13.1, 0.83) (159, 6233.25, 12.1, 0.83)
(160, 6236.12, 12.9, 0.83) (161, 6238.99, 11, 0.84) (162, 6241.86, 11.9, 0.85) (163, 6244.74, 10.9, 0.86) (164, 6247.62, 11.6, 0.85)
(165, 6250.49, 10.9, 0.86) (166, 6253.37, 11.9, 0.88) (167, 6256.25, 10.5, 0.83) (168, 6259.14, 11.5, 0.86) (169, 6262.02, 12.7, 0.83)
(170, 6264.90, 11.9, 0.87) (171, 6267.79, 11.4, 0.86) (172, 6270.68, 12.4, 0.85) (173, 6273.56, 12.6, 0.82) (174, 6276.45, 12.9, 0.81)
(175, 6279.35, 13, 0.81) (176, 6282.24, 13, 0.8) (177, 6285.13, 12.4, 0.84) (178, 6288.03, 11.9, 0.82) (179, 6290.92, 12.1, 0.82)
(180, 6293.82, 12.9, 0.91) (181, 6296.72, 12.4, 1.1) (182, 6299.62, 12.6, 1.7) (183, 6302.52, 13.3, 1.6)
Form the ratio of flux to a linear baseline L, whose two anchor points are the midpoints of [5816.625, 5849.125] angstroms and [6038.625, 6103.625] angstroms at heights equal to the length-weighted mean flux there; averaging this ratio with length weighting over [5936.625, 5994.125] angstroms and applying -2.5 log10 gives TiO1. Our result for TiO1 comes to 0.038 mag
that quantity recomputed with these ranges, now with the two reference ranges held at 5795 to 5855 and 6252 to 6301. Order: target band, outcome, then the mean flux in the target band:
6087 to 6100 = -0.074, 13.6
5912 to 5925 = 0.018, 13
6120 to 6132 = -0.073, 13.5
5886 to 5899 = 0.089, 12.2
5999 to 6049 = 0.007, 12.8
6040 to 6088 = -0.043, 13.3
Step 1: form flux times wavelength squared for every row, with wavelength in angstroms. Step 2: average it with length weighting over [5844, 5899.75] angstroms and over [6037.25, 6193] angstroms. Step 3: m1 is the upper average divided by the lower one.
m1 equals 1.1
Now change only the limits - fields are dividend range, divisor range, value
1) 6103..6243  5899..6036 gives 1.01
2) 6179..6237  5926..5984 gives 1.01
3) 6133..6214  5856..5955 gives 1.02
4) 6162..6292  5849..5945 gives 1.03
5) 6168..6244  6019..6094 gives 0.96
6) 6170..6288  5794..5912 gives 1.03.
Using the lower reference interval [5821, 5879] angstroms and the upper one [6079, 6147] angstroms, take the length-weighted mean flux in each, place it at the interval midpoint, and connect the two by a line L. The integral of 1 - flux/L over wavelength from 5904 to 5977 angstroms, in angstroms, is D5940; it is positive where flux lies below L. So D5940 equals 1.4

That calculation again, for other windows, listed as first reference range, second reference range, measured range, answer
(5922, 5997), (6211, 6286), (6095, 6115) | -0.59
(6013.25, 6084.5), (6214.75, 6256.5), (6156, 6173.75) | 0.77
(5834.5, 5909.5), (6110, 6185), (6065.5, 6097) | -2.81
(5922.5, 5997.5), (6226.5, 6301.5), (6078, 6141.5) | -2.63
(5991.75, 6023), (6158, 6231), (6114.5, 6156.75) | -2.05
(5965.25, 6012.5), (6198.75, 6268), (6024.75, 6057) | -0.26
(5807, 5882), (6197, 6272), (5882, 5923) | 0.83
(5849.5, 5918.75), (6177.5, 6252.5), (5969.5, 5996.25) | -1.04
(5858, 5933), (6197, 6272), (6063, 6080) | -2.07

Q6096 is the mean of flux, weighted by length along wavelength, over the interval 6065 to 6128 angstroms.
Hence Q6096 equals 13.3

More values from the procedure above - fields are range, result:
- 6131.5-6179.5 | 12.4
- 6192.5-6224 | 12.2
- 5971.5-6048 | 13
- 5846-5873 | 13.2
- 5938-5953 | 13.3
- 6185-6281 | 12.1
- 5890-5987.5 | 13.1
